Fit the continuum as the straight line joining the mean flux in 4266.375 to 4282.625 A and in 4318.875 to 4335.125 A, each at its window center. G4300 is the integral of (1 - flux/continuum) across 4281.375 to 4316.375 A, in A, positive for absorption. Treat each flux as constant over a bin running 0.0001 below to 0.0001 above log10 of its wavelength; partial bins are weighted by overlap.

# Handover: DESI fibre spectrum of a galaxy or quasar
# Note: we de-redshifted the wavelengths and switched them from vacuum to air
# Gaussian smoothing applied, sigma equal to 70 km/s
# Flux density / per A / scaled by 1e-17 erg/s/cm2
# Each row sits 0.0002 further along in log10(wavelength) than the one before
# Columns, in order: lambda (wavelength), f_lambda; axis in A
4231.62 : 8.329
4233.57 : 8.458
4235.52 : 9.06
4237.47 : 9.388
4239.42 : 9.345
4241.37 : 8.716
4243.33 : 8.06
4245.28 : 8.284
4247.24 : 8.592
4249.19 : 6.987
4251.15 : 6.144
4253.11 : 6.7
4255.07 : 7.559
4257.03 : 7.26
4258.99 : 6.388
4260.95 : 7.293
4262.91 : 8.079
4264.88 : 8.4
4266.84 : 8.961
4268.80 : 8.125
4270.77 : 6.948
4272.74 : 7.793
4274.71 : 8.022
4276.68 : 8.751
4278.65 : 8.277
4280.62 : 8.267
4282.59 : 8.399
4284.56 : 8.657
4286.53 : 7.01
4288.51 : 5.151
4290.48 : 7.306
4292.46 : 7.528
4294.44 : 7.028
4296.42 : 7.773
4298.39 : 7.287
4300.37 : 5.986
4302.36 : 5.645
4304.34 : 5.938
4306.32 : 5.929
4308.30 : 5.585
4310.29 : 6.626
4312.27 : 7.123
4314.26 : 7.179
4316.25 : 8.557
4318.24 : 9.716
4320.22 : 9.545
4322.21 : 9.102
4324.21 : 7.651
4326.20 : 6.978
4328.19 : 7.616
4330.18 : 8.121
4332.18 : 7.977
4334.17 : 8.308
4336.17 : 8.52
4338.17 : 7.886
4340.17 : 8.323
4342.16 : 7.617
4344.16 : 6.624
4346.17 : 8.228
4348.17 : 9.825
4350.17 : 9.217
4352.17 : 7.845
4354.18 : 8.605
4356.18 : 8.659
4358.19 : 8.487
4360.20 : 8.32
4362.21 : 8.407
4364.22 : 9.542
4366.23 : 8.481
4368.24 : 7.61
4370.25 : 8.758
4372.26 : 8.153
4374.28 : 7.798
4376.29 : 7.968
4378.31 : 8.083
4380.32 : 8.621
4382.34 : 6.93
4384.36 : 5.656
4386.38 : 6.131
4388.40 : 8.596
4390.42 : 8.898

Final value 5.43 A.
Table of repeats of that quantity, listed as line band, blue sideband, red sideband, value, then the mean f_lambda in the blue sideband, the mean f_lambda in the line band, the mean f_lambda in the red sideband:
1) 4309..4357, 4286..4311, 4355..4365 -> -2.8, 6.51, 8.14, 8.66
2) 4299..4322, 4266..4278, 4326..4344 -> 2.4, 8.09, 7.15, 7.91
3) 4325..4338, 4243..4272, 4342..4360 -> 0.5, 7.58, 7.92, 8.38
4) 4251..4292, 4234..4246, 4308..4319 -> 3.1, 8.81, 7.62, 7.53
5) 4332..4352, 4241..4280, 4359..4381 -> -0.1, 7.76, 8.25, 8.34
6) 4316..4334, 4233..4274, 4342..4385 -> -0.6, 7.92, 8.35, 8.19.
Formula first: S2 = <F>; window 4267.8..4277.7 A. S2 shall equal 7.93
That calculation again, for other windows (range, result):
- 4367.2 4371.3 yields 8.2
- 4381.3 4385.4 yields 6.3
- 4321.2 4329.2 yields 7.84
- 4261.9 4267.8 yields 8.47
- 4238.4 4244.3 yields 8.71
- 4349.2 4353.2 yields 8.52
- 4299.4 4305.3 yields 5.85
